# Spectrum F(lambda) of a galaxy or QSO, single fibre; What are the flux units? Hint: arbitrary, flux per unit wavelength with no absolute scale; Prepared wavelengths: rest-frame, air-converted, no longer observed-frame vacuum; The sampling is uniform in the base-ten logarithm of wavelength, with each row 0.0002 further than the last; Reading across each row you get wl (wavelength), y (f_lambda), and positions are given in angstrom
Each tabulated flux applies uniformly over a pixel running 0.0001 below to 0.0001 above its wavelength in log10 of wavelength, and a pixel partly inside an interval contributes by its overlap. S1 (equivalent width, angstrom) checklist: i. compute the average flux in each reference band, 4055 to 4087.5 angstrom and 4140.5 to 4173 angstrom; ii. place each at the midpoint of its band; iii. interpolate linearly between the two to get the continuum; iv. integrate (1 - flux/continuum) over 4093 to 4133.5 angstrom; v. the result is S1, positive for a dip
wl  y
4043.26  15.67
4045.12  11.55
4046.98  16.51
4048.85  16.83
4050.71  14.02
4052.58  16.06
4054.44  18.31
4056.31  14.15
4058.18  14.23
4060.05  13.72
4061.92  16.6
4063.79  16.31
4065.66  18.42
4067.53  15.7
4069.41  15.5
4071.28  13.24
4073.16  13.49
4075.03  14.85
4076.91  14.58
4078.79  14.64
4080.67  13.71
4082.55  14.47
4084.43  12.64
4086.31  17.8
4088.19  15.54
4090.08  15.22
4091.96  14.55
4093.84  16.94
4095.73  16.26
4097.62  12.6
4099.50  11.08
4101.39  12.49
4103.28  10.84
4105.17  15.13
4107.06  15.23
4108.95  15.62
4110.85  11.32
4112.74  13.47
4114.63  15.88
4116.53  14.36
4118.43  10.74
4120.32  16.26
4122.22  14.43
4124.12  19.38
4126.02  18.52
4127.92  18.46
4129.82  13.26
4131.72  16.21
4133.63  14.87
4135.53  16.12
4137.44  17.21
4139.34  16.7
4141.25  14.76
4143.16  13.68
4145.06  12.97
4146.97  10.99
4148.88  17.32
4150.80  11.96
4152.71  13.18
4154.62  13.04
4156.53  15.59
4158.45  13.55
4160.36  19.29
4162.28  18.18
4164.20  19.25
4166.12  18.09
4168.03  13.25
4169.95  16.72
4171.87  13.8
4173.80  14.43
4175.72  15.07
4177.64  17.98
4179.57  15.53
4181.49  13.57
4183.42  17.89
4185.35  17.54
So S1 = 0.87 angstrom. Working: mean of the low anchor 15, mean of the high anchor 15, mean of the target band 14.7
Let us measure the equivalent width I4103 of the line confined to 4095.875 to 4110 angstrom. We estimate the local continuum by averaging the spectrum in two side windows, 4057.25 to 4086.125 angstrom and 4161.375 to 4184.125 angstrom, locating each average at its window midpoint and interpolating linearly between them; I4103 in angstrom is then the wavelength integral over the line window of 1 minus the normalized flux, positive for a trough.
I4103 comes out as 1.7 angstrom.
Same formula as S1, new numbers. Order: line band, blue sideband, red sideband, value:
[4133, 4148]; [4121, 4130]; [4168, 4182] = 1.7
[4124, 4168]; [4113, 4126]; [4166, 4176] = -1.4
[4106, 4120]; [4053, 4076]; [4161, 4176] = 1.6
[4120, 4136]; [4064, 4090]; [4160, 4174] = -0.5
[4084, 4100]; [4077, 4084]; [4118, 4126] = -0.3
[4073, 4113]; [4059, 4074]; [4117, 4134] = 3.4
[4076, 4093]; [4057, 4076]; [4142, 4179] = 0.4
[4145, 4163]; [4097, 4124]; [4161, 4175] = 1.2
